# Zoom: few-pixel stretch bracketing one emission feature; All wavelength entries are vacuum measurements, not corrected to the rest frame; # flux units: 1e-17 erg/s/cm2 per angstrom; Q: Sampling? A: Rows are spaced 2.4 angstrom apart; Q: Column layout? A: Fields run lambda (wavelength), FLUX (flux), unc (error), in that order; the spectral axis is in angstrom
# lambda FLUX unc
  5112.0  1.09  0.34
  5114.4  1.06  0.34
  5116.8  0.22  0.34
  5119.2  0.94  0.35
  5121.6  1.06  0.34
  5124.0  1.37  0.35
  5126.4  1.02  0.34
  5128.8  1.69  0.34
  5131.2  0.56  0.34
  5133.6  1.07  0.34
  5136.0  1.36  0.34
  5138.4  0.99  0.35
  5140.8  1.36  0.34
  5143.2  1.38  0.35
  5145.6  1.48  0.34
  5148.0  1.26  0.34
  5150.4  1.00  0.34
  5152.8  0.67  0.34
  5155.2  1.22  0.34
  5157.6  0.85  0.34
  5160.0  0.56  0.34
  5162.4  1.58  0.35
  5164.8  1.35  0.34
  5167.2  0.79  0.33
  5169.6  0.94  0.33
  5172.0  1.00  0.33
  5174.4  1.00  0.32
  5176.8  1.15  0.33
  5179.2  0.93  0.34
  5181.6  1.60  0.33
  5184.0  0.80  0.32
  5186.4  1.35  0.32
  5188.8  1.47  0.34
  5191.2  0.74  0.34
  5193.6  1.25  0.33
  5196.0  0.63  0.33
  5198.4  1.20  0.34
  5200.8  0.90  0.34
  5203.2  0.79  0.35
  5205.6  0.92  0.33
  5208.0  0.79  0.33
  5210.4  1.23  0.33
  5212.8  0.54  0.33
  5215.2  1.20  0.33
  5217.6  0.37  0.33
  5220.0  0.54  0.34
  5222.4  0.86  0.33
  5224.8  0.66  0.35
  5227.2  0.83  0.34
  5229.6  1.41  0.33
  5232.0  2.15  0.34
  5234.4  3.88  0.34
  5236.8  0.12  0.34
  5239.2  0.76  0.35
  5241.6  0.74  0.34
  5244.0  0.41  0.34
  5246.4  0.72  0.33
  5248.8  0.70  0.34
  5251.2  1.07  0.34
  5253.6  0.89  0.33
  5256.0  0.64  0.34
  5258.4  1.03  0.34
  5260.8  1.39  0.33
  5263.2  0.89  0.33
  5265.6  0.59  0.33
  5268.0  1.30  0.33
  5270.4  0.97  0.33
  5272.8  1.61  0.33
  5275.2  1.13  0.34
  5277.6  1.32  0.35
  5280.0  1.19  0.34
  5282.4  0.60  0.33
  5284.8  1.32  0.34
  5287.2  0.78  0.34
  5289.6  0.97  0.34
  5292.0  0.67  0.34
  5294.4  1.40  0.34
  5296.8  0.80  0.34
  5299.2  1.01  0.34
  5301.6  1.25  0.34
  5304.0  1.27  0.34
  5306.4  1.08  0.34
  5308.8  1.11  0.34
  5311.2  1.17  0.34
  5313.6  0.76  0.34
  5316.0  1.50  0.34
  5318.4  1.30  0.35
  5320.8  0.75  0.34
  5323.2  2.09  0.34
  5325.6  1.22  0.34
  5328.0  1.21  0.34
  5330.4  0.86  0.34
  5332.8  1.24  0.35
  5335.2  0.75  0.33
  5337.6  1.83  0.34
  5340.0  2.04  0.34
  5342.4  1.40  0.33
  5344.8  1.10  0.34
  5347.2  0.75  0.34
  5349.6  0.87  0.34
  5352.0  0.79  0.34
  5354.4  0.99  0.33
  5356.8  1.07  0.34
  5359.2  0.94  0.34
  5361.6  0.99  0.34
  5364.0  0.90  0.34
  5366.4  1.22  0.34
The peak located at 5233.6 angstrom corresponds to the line Hbeta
